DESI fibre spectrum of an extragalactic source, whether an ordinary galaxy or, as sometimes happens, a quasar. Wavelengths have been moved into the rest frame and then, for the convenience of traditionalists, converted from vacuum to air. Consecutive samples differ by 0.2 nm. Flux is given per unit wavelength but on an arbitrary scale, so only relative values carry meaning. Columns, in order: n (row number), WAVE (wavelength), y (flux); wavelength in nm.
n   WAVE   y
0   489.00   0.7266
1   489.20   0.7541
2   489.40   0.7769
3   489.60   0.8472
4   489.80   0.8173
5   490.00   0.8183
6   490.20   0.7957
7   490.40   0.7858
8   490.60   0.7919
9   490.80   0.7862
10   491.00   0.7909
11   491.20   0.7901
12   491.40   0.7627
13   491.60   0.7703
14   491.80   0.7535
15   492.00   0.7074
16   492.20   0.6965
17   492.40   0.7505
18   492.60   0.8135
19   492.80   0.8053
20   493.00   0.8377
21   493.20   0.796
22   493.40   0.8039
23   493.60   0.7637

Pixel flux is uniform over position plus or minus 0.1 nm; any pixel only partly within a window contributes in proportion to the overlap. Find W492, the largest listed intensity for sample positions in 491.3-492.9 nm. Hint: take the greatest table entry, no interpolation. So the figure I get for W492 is 0.8135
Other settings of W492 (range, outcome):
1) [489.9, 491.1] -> 0.8183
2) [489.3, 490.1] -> 0.8472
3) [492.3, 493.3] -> 0.8377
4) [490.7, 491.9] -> 0.7909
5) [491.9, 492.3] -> 0.7074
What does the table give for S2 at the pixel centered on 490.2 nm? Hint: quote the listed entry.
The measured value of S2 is 0.7957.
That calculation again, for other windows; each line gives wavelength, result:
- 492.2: 0.6965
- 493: 0.8377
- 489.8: 0.8173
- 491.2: 0.7901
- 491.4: 0.7627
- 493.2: 0.796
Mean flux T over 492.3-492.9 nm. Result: 0.79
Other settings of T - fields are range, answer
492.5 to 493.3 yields 0.813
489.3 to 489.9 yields 0.814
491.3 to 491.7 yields 0.766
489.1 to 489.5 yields 0.766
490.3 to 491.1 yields 0.789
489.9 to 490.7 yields 0.798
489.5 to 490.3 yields 0.82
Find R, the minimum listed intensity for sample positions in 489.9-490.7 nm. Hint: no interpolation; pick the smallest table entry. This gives 0.7858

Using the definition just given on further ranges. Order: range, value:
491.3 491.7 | 0.7627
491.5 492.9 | 0.6965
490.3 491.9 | 0.7535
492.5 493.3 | 0.796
